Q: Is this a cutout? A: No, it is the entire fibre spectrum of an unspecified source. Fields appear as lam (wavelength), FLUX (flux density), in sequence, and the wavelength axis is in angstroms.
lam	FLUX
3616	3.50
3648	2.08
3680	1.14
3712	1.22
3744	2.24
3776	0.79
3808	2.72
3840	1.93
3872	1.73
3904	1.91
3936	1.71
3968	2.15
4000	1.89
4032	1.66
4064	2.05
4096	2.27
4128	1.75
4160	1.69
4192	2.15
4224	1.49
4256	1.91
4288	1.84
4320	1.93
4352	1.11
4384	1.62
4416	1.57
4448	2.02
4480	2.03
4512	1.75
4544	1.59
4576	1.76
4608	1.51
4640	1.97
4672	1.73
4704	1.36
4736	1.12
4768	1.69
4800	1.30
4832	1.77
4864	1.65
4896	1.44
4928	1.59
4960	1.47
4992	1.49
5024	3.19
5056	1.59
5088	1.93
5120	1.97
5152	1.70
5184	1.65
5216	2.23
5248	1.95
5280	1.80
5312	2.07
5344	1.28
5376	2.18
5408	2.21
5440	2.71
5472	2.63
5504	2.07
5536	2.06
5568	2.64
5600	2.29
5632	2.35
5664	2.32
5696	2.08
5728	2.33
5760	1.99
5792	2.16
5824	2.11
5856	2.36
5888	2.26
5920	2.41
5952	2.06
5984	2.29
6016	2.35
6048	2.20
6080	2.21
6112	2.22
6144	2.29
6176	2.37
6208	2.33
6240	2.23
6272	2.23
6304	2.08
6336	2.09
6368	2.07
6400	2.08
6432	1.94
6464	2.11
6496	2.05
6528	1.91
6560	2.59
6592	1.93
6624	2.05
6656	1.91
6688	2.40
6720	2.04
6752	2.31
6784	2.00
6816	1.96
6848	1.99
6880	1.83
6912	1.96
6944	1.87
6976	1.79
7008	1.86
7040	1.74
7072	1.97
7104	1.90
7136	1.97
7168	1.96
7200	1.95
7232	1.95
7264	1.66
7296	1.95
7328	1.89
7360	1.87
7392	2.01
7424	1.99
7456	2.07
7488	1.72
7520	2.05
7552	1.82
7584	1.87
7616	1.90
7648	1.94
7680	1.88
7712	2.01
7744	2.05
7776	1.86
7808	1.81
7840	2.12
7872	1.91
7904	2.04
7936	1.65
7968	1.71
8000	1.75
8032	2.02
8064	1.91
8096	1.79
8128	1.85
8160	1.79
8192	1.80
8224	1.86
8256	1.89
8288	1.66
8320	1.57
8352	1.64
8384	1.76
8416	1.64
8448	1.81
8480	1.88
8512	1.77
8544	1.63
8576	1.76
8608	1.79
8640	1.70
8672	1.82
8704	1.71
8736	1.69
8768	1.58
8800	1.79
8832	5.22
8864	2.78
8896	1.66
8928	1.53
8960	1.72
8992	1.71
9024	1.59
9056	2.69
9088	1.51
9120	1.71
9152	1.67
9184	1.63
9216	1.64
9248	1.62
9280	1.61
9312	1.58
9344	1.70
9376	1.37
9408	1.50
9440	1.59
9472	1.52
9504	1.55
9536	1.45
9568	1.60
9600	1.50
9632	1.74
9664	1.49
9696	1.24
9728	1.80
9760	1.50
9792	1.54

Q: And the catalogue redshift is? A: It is 0.346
